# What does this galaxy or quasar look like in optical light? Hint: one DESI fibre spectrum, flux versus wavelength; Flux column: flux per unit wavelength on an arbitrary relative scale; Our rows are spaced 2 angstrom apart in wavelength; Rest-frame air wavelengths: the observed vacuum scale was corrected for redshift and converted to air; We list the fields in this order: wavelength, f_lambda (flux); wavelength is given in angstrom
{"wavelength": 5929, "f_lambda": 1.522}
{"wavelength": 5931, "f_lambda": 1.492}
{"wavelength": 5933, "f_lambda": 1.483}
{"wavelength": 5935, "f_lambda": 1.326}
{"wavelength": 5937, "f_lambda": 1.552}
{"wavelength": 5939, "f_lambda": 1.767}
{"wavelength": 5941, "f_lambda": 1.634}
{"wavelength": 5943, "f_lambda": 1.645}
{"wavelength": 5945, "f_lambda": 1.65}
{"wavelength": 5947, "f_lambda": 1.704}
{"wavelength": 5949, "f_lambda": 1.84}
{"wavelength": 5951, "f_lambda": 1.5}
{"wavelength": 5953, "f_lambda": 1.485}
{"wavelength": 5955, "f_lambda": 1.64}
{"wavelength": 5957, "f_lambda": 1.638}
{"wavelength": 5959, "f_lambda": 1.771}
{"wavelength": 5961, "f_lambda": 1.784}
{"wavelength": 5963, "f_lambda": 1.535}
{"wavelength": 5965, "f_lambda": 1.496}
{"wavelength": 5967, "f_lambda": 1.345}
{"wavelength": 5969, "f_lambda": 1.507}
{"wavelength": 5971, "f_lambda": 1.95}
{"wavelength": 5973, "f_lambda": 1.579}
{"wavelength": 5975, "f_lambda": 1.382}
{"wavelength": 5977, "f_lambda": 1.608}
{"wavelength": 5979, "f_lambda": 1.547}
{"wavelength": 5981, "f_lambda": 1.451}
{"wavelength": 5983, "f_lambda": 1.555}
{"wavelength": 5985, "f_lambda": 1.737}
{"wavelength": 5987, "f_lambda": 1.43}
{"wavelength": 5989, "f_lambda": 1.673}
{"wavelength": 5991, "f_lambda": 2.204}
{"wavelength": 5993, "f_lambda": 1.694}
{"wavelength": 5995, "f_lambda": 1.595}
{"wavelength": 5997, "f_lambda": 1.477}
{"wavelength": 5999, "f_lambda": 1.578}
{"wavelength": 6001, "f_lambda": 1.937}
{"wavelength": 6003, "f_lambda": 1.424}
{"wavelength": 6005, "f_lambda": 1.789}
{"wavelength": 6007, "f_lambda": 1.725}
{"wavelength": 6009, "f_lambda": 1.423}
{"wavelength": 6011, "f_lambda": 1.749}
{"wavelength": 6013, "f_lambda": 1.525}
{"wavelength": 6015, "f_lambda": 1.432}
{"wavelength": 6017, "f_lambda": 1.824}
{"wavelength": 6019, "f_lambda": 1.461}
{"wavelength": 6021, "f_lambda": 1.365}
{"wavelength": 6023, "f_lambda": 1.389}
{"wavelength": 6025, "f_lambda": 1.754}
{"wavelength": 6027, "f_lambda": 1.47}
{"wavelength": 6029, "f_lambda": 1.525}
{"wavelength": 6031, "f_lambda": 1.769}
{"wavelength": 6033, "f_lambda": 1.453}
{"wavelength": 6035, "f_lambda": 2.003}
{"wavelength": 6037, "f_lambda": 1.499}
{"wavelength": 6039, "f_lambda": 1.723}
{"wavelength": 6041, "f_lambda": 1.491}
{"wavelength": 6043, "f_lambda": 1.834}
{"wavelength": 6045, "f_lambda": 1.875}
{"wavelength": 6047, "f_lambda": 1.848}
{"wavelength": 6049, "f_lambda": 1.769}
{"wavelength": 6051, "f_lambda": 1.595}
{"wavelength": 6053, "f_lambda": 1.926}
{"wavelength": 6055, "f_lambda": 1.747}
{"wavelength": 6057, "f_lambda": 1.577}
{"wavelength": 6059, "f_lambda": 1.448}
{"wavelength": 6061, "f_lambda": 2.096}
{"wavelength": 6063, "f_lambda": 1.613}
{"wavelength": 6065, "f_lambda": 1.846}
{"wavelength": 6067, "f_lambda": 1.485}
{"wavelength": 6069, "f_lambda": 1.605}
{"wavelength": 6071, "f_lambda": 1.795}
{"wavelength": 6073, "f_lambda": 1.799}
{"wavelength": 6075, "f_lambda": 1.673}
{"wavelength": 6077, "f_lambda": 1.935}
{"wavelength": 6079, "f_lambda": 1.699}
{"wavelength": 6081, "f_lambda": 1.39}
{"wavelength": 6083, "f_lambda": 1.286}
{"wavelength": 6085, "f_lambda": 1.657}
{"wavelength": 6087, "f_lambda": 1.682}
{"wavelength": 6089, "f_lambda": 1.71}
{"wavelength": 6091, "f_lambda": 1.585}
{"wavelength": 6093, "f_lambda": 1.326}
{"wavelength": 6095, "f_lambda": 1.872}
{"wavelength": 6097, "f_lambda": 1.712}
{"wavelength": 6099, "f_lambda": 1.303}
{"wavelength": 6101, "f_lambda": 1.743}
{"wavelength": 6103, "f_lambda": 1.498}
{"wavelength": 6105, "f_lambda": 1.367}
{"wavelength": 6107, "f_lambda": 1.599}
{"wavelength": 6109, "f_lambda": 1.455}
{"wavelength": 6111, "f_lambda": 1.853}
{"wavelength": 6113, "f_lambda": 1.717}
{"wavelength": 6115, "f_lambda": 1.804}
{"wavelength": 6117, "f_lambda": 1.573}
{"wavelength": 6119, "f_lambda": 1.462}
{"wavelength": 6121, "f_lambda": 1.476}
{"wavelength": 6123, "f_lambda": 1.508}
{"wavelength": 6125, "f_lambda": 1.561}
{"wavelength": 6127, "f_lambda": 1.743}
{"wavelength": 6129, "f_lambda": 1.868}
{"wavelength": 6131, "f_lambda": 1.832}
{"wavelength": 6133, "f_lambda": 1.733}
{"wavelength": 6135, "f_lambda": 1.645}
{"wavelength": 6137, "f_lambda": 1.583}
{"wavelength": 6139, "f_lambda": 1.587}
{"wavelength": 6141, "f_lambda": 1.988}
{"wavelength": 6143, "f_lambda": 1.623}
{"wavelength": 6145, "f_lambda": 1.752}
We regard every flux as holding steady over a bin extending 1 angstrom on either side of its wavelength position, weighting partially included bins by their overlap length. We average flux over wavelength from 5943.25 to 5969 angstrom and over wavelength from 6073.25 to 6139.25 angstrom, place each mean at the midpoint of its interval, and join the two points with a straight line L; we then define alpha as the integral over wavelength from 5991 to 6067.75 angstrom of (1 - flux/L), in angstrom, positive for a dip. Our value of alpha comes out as -2.0 angstrom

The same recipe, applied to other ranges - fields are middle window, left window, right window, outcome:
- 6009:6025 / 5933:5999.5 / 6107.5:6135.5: 0.8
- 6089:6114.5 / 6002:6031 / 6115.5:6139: 0.4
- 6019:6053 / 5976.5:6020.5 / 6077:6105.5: -0.9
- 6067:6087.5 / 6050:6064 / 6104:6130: 0.5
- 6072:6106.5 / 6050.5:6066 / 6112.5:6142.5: 2.1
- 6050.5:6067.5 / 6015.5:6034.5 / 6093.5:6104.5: -1.4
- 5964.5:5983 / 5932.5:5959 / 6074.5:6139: 0.8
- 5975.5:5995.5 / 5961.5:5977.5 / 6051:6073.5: -0.8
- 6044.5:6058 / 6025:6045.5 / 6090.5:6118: -0.9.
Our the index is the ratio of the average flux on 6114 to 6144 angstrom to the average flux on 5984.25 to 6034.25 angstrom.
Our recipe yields 1.0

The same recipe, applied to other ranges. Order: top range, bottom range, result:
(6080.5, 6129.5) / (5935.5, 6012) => 0.98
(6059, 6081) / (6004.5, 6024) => 1.10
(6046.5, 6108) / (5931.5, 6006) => 1.02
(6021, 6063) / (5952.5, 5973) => 1.04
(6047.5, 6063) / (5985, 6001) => 1.03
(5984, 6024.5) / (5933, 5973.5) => 1.01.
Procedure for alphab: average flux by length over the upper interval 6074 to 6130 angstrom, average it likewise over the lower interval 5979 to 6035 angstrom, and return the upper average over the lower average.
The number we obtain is 1.00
